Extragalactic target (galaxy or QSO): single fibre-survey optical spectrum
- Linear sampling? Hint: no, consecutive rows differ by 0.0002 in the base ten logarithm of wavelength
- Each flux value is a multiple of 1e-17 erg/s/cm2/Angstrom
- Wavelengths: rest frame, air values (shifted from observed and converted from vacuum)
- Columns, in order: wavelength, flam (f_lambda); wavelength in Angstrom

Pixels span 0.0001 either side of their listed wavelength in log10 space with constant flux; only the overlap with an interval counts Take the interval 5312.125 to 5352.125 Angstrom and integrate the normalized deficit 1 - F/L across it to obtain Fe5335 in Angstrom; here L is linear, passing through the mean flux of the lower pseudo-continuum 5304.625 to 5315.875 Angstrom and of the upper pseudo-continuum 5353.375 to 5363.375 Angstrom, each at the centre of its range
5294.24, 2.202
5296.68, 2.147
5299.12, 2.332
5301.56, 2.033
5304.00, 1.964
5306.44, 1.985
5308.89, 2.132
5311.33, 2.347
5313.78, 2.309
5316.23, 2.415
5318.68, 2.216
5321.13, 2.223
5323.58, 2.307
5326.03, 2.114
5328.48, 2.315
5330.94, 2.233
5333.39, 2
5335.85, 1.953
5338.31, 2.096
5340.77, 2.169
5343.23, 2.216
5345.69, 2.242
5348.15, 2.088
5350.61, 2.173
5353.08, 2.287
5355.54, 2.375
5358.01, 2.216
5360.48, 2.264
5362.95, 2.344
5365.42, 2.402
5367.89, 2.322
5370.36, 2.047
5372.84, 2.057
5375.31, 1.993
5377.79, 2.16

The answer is 0.8 Angstrom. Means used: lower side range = 2.2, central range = 2.19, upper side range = 2.29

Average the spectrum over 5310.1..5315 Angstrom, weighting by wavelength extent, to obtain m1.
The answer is 2.33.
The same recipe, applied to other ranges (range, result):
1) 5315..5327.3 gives 2.26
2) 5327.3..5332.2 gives 2.27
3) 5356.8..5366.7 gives 2.31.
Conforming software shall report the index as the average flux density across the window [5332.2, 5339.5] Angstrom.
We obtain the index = 2.01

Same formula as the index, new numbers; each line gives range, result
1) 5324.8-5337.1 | 2.12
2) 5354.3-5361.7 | 2.29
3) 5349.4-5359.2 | 2.26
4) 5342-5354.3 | 2.2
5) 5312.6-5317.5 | 2.36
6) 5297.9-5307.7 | 2.08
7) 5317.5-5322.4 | 2.22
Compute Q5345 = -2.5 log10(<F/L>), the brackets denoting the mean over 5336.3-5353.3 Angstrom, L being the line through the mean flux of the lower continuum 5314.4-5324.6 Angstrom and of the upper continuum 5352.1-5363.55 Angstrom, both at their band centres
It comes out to 0.06 mag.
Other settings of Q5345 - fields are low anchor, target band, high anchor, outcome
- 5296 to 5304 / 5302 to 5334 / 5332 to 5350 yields -0.03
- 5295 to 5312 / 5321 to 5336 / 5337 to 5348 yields -0.01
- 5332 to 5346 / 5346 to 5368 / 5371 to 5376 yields -0.10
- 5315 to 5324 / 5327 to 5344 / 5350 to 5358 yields 0.07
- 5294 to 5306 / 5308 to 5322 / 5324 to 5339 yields -0.08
